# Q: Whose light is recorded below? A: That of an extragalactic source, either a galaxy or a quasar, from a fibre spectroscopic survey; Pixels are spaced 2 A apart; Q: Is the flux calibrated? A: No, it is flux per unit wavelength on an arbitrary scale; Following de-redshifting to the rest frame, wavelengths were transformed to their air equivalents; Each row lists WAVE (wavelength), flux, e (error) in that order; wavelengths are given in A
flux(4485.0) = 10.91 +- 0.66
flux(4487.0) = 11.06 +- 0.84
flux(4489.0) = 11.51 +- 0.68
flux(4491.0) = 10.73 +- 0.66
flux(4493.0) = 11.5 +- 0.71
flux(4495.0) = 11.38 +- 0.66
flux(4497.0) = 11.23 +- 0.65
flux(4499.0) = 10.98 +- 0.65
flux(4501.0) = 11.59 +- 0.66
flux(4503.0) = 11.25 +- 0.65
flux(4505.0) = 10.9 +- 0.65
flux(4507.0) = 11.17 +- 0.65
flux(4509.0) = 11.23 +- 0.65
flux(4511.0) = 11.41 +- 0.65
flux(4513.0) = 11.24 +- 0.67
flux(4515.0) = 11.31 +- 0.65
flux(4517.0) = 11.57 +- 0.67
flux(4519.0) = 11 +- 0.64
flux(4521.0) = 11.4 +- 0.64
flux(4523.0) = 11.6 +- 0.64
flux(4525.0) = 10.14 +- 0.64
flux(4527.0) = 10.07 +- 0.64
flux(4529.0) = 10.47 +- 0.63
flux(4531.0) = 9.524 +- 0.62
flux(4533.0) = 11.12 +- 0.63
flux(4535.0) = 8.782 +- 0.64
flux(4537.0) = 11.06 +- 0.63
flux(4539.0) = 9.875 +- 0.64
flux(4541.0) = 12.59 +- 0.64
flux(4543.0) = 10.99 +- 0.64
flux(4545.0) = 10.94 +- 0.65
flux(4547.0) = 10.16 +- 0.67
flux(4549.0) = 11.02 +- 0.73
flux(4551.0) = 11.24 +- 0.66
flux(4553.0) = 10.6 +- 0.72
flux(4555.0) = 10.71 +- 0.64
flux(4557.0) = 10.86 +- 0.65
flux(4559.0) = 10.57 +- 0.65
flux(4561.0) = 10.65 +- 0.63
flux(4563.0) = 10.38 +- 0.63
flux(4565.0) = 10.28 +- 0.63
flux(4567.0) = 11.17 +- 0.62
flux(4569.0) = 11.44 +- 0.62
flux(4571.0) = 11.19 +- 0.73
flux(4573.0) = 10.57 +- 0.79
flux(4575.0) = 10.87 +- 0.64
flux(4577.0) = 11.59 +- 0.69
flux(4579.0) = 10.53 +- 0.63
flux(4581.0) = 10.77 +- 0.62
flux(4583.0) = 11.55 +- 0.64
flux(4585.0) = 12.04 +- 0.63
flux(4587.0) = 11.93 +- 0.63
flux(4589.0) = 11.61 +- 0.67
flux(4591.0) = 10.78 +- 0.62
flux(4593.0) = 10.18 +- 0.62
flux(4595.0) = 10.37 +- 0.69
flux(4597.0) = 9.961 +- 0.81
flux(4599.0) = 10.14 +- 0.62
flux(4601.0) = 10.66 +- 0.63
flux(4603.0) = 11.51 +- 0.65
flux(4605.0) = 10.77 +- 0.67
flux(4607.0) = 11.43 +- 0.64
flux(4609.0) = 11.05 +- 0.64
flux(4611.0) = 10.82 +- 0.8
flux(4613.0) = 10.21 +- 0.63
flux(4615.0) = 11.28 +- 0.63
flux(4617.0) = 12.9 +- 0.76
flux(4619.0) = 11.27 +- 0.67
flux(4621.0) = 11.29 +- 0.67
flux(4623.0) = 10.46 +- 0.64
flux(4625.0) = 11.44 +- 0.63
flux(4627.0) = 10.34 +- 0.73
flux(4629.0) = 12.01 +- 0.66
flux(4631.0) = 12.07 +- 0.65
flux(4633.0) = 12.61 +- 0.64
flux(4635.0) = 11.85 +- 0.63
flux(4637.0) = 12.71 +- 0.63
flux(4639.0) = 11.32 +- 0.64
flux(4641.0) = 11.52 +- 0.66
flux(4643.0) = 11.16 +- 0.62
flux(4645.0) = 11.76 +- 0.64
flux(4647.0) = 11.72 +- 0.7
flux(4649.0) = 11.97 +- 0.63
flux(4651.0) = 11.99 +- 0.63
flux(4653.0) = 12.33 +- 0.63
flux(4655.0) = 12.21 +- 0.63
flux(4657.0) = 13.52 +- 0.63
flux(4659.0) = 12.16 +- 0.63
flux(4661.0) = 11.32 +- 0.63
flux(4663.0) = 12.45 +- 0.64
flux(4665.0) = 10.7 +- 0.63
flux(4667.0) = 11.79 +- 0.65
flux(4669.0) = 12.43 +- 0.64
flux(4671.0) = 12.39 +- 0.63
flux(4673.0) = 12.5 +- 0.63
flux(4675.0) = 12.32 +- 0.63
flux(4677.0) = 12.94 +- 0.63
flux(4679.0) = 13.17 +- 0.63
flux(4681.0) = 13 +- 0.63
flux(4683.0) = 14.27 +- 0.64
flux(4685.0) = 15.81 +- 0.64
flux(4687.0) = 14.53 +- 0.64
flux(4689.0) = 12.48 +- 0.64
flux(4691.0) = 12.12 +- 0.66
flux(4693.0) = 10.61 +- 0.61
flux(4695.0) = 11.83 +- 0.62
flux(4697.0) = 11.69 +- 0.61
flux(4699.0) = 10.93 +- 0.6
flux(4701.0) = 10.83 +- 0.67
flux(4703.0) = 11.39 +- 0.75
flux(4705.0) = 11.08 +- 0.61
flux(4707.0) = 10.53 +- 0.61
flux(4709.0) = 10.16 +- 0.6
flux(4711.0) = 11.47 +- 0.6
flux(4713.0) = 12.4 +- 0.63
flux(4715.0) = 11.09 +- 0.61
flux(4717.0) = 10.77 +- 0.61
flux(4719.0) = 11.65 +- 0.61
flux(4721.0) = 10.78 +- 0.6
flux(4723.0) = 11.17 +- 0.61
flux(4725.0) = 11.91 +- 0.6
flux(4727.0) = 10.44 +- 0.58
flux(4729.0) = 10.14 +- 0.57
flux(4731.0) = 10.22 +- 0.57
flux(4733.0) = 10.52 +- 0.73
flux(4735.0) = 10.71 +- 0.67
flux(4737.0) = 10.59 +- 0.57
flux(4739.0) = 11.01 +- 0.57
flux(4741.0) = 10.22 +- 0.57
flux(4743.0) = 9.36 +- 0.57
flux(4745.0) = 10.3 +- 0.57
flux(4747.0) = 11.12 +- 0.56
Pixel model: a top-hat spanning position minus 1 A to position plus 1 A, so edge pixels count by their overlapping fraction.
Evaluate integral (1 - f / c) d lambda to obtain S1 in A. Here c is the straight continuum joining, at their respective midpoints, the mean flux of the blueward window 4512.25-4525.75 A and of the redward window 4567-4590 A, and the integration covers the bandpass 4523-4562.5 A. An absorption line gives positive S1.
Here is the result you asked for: 2.14 A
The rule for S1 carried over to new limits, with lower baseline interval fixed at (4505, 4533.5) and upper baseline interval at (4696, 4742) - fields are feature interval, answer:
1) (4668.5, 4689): -4.45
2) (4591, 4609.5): 0.46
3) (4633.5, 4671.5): -3.55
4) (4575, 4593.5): -0.48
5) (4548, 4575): 0.29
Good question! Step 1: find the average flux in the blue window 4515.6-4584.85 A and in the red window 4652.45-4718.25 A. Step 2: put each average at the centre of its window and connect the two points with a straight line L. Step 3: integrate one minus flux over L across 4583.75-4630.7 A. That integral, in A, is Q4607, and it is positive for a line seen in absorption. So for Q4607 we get 1.14 A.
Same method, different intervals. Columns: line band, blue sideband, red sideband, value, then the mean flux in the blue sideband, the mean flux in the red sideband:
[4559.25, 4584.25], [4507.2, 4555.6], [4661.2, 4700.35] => 0.8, 10.8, 12.5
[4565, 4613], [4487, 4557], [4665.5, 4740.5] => 1.1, 11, 11.7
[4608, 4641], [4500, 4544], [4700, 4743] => -1.8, 10.9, 10.9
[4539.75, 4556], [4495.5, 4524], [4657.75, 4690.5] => 0.9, 11.3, 12.8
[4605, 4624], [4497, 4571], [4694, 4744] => -0.5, 10.9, 10.9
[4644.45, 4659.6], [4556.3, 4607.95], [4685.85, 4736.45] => -1.5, 10.9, 11.3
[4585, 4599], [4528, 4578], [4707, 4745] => -0.1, 10.7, 10.8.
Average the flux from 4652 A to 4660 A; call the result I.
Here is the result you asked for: 12.6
